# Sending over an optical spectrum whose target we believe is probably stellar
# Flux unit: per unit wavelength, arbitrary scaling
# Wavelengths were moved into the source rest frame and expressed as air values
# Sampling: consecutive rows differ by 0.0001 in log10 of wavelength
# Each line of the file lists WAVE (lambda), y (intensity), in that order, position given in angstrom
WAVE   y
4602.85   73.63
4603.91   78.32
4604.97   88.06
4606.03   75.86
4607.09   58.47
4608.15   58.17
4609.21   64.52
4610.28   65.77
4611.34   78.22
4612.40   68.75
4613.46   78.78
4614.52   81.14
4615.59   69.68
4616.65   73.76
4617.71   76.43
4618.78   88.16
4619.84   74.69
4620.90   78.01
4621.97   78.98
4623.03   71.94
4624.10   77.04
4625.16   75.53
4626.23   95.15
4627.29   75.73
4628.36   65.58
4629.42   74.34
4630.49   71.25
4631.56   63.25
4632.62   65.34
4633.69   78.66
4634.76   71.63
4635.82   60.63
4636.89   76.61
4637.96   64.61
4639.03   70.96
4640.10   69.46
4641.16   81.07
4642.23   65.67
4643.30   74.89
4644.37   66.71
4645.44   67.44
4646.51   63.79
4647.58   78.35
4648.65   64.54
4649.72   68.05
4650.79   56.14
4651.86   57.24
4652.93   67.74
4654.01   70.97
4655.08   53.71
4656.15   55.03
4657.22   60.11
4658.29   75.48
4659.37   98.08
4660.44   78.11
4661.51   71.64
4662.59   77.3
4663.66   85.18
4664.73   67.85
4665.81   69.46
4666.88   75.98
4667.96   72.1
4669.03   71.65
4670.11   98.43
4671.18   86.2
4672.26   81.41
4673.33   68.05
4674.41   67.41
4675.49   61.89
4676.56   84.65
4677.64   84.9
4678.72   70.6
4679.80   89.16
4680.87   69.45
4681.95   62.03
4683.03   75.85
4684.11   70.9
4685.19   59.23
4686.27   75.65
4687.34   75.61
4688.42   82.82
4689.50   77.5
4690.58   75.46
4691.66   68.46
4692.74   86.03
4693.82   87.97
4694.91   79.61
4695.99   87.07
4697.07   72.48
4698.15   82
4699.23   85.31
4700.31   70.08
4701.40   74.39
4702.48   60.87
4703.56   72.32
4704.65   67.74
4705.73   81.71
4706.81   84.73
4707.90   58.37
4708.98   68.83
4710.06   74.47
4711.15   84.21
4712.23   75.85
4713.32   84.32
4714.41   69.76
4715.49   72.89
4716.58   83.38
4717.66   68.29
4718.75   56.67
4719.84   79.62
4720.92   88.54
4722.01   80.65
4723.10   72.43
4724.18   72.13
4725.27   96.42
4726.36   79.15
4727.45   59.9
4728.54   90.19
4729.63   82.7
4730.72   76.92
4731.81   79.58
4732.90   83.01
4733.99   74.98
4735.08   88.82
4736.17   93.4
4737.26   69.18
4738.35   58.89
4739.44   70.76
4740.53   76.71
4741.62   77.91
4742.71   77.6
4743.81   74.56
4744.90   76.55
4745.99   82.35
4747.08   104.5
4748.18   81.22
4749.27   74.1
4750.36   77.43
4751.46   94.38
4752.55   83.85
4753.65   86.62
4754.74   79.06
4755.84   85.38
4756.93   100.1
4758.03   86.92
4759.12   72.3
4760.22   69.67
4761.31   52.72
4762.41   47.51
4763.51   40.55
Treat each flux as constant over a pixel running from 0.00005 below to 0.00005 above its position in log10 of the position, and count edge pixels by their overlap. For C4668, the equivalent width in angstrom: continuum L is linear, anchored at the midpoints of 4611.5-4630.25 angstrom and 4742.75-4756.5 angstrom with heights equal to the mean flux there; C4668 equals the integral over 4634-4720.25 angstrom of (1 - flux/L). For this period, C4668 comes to 6.8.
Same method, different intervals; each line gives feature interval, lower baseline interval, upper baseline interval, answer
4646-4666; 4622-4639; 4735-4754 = 1.3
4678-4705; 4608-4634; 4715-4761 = 0.7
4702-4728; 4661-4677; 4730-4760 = 1.4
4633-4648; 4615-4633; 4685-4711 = 0.9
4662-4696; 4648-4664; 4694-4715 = -1.9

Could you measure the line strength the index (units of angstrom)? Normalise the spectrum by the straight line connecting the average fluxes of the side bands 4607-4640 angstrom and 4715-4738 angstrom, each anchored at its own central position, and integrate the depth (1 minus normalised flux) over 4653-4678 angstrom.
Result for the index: 0.2 angstrom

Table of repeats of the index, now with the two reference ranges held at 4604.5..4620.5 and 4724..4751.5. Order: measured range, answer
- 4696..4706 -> 0.4 angstrom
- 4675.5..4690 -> 0.4 angstrom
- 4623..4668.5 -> 2.5 angstrom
